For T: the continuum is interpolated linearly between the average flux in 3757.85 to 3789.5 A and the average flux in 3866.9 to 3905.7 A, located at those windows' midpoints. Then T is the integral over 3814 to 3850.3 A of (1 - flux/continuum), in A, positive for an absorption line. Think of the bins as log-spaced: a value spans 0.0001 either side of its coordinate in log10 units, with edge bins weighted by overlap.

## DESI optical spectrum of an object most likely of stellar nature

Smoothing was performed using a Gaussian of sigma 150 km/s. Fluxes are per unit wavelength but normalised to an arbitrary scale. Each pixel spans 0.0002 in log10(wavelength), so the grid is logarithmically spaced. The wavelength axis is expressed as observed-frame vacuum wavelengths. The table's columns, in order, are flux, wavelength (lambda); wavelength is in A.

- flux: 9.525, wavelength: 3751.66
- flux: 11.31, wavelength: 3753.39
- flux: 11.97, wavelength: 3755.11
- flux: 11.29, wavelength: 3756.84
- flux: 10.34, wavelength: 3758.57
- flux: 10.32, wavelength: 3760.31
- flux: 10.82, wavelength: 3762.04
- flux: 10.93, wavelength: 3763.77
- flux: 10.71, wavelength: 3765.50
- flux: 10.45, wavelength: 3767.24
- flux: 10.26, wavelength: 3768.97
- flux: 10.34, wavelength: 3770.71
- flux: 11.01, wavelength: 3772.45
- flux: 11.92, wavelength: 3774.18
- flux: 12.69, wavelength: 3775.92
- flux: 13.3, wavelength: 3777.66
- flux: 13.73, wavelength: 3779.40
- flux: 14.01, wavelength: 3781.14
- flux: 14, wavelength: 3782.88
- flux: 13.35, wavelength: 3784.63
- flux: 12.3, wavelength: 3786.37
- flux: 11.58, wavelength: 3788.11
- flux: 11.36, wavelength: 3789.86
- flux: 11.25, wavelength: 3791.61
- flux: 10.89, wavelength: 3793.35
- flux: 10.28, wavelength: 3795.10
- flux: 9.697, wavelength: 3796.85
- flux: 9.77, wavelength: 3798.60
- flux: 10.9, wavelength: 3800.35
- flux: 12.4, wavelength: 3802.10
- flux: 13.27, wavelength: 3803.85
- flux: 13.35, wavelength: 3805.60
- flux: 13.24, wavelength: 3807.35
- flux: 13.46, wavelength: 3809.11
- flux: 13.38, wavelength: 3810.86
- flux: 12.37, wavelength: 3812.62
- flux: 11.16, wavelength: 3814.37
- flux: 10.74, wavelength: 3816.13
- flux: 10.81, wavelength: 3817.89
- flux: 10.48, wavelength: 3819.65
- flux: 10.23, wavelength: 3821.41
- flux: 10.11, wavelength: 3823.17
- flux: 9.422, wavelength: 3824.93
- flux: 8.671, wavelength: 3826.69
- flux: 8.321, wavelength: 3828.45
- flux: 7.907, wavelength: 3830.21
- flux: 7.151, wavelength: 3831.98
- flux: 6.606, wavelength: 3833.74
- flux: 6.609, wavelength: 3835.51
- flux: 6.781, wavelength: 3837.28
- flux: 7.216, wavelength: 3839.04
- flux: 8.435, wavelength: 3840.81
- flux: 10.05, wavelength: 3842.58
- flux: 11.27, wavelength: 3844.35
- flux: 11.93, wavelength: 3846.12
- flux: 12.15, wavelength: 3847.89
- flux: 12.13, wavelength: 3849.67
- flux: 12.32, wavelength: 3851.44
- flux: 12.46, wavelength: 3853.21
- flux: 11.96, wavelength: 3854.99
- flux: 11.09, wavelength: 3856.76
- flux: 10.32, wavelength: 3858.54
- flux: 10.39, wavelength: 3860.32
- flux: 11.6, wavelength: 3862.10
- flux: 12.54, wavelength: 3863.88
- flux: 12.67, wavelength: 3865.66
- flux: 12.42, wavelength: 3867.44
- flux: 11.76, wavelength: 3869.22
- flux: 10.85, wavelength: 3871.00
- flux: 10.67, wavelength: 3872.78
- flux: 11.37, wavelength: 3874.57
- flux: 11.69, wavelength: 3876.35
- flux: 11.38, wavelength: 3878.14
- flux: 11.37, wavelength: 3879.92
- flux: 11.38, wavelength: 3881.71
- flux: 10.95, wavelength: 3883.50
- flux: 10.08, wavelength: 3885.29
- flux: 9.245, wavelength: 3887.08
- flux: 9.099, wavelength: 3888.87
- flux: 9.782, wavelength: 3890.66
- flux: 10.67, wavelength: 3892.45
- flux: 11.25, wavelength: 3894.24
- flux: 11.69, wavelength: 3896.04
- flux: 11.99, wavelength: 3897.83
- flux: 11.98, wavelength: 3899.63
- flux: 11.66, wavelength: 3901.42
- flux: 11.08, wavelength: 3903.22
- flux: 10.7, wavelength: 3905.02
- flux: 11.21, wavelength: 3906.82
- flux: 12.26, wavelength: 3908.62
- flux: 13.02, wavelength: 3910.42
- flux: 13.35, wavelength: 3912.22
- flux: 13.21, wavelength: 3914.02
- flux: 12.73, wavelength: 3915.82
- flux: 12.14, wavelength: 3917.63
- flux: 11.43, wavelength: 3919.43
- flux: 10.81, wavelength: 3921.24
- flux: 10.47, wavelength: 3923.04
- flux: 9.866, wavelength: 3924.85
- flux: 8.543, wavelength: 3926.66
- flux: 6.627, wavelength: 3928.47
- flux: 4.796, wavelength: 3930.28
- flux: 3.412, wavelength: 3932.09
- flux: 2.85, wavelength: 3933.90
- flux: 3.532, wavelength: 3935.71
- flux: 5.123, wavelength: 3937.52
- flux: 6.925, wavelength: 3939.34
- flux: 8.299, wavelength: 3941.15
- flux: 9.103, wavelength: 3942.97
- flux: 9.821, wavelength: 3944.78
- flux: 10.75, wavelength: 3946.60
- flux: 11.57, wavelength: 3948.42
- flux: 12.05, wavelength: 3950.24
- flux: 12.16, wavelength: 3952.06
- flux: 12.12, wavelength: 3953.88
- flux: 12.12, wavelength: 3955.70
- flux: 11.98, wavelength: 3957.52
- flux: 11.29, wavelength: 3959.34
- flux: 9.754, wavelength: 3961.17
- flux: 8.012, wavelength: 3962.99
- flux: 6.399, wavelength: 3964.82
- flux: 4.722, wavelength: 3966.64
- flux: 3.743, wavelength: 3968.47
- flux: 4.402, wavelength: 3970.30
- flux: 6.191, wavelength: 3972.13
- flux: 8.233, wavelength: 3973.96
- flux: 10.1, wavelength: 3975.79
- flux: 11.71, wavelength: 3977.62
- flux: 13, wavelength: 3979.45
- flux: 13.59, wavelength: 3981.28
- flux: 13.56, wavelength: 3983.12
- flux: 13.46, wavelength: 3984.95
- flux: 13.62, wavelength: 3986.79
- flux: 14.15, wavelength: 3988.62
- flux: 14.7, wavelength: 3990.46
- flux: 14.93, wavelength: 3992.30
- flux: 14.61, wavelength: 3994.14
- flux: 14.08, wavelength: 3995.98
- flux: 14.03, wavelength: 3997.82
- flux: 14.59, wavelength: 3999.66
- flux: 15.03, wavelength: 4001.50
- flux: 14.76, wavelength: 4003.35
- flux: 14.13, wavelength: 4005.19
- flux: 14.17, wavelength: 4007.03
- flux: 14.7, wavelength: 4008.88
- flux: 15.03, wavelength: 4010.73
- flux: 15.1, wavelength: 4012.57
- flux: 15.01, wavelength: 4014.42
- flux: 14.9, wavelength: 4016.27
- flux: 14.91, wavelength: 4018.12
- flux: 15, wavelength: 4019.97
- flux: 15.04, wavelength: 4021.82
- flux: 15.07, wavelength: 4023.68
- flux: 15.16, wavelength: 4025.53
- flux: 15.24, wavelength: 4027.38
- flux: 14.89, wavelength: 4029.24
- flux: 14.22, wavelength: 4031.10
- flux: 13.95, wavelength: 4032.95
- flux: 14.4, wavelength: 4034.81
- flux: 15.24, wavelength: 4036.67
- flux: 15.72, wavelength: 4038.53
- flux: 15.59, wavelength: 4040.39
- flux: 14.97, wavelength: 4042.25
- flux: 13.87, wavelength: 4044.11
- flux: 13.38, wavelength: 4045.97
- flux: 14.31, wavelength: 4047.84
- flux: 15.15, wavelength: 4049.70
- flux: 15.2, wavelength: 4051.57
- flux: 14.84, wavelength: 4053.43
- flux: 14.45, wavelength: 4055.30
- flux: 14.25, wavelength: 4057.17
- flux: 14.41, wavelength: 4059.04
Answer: 6.4 A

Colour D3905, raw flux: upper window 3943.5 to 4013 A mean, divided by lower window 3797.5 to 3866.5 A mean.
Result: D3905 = 1.1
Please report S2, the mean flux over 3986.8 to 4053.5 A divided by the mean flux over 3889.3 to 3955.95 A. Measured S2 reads 1.47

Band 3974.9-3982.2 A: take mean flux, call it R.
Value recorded 12.1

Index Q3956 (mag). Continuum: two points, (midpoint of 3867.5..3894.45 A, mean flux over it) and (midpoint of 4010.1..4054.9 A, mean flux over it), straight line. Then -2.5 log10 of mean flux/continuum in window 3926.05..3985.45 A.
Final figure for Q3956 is 0.417 mag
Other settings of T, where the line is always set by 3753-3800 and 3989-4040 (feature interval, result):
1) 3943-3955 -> 2.26 A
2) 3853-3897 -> 5.83 A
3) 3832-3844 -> 4.46 A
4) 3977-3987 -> 0.80 A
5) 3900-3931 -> 5.81 A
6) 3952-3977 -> 9.75 A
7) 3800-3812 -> -1.06 A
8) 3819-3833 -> 3.65 A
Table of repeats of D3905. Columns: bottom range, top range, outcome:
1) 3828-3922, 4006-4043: 1.37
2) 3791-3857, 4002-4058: 1.40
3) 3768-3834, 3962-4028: 1.12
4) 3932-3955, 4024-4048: 1.73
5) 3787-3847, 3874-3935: 1.01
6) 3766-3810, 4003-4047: 1.24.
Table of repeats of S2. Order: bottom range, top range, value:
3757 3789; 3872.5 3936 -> 0.87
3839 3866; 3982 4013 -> 1.28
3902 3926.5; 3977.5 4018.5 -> 1.23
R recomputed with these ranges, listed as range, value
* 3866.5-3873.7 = 11.4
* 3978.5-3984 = 13.4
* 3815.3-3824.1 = 10.5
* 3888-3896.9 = 10.5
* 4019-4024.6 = 15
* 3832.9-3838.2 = 6.67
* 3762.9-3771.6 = 10.5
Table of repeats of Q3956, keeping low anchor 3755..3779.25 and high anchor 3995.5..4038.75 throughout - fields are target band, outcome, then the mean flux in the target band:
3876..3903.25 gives 0.18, 10.9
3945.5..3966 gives 0.29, 10.7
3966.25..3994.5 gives 0.29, 11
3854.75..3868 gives 0.09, 11.6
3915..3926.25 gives 0.20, 11.1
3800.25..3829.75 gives 0.06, 11.3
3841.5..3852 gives 0.07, 11.6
